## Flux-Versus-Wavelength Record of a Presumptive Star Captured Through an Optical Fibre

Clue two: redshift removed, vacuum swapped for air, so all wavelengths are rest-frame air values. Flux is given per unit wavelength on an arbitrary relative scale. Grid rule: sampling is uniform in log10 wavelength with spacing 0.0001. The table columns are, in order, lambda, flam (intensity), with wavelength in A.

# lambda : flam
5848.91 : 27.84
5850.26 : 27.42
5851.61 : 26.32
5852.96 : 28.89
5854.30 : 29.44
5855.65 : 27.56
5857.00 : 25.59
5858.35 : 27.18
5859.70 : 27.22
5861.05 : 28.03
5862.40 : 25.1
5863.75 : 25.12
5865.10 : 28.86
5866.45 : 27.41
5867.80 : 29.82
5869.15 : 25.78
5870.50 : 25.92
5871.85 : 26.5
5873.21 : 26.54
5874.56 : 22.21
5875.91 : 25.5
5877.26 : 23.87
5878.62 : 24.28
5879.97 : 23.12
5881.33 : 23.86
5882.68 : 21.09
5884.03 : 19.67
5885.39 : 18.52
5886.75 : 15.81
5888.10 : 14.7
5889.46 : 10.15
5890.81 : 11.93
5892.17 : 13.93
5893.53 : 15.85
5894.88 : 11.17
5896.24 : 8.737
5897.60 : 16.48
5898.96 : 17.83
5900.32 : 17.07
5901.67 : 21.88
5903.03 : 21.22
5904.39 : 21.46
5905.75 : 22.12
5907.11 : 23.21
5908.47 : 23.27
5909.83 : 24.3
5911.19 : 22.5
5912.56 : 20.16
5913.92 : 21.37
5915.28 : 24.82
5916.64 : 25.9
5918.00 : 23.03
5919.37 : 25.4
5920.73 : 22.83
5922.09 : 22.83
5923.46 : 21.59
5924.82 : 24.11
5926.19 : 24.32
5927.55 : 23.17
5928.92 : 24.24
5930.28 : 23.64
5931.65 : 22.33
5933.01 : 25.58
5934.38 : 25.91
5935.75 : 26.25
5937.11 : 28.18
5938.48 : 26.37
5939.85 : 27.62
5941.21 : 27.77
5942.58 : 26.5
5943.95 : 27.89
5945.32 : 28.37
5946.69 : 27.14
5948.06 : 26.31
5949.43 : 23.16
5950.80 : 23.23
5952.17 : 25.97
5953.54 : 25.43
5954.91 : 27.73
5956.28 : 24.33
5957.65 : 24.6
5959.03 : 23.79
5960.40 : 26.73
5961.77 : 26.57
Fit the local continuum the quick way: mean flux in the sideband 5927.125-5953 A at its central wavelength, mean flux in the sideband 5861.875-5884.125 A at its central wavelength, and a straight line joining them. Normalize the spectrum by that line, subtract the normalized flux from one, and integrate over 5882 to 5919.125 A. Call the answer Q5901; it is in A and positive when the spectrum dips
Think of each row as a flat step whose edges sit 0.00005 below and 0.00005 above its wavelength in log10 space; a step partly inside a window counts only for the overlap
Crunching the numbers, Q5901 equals 9.51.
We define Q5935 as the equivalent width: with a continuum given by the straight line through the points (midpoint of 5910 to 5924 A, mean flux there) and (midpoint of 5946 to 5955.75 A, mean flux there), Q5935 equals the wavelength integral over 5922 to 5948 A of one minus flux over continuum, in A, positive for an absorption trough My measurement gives -1.2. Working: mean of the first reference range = 23.1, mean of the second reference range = 25.6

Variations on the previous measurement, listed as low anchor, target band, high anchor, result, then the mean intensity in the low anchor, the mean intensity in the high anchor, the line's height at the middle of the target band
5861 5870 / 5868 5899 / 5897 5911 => 6.4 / 27.1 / 21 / 24.2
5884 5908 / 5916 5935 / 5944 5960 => -2.3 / 16.7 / 25.6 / 21.4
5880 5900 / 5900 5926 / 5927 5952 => -2.8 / 16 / 25.8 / 20.5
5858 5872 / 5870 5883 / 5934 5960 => 1.2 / 27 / 26.1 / 26.9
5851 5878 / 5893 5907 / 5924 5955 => 4.6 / 26.6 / 25.7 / 26.2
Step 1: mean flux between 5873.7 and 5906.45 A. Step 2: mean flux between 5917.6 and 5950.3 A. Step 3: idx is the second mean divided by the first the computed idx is 1.36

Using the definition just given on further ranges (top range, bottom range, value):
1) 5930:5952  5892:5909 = 1.44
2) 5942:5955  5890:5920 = 1.33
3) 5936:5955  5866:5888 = 1.13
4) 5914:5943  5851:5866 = 0.91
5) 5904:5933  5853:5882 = 0.89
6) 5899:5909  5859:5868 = 0.78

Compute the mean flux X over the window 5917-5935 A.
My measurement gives 23.8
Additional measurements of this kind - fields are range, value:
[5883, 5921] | 19.1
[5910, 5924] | 23.1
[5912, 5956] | 25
